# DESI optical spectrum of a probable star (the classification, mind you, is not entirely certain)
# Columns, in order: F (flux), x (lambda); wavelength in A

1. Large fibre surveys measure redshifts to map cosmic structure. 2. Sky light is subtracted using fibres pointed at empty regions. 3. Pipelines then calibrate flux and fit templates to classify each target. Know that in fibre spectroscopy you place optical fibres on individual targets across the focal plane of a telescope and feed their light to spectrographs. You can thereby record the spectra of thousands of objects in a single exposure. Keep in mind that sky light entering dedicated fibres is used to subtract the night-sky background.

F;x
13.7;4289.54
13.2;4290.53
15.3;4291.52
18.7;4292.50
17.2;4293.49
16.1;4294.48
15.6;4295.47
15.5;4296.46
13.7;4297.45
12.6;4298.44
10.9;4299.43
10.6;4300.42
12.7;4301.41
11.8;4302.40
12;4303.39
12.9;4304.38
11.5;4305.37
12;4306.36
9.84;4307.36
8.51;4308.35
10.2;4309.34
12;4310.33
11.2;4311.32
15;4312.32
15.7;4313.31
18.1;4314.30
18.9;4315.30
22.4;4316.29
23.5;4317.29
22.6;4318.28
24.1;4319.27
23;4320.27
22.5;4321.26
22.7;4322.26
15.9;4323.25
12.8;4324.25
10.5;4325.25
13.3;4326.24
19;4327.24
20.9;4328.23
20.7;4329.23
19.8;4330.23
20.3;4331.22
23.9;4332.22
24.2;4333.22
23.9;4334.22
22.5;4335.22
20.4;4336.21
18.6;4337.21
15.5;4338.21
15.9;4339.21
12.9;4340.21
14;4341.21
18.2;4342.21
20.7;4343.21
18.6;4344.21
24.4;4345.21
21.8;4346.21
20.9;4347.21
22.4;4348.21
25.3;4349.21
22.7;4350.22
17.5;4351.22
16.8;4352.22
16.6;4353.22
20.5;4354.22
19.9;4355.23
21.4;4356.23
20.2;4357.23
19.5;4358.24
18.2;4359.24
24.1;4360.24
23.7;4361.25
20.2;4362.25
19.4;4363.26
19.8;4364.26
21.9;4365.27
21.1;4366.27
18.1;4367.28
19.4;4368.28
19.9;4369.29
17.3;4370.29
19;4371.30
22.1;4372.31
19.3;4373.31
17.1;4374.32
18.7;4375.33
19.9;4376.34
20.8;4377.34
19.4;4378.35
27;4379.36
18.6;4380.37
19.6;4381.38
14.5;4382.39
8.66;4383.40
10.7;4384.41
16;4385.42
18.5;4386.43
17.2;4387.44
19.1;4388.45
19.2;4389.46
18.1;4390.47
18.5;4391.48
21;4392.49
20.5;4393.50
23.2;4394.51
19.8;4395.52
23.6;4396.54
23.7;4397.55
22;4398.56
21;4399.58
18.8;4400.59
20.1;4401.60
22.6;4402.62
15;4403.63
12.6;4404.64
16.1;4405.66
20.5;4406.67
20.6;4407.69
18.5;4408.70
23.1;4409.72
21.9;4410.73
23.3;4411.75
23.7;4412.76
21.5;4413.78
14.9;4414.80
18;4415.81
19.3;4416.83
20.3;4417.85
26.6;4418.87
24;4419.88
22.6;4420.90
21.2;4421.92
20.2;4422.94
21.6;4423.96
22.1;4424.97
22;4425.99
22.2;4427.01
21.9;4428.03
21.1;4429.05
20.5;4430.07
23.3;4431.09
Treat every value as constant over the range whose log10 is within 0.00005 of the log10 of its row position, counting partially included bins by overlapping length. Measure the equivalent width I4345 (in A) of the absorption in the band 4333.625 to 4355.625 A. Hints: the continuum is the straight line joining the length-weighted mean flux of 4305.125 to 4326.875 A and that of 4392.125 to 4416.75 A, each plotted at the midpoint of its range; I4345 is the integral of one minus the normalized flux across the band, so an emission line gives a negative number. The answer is -2.5 A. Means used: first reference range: 16.3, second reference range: 20.2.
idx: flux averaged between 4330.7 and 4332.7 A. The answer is 22.1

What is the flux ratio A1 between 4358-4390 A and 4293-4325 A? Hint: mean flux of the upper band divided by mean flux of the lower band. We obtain 1.2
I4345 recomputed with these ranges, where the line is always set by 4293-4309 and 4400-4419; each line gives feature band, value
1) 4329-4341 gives -3.92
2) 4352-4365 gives -2.93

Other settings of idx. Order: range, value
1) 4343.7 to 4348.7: 21.6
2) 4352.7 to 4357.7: 19.7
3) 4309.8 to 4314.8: 14.4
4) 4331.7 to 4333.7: 24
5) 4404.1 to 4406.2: 14.5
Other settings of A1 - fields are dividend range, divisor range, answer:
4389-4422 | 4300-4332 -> 1.26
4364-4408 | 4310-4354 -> 0.99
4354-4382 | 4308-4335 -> 1.09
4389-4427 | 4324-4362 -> 1.05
